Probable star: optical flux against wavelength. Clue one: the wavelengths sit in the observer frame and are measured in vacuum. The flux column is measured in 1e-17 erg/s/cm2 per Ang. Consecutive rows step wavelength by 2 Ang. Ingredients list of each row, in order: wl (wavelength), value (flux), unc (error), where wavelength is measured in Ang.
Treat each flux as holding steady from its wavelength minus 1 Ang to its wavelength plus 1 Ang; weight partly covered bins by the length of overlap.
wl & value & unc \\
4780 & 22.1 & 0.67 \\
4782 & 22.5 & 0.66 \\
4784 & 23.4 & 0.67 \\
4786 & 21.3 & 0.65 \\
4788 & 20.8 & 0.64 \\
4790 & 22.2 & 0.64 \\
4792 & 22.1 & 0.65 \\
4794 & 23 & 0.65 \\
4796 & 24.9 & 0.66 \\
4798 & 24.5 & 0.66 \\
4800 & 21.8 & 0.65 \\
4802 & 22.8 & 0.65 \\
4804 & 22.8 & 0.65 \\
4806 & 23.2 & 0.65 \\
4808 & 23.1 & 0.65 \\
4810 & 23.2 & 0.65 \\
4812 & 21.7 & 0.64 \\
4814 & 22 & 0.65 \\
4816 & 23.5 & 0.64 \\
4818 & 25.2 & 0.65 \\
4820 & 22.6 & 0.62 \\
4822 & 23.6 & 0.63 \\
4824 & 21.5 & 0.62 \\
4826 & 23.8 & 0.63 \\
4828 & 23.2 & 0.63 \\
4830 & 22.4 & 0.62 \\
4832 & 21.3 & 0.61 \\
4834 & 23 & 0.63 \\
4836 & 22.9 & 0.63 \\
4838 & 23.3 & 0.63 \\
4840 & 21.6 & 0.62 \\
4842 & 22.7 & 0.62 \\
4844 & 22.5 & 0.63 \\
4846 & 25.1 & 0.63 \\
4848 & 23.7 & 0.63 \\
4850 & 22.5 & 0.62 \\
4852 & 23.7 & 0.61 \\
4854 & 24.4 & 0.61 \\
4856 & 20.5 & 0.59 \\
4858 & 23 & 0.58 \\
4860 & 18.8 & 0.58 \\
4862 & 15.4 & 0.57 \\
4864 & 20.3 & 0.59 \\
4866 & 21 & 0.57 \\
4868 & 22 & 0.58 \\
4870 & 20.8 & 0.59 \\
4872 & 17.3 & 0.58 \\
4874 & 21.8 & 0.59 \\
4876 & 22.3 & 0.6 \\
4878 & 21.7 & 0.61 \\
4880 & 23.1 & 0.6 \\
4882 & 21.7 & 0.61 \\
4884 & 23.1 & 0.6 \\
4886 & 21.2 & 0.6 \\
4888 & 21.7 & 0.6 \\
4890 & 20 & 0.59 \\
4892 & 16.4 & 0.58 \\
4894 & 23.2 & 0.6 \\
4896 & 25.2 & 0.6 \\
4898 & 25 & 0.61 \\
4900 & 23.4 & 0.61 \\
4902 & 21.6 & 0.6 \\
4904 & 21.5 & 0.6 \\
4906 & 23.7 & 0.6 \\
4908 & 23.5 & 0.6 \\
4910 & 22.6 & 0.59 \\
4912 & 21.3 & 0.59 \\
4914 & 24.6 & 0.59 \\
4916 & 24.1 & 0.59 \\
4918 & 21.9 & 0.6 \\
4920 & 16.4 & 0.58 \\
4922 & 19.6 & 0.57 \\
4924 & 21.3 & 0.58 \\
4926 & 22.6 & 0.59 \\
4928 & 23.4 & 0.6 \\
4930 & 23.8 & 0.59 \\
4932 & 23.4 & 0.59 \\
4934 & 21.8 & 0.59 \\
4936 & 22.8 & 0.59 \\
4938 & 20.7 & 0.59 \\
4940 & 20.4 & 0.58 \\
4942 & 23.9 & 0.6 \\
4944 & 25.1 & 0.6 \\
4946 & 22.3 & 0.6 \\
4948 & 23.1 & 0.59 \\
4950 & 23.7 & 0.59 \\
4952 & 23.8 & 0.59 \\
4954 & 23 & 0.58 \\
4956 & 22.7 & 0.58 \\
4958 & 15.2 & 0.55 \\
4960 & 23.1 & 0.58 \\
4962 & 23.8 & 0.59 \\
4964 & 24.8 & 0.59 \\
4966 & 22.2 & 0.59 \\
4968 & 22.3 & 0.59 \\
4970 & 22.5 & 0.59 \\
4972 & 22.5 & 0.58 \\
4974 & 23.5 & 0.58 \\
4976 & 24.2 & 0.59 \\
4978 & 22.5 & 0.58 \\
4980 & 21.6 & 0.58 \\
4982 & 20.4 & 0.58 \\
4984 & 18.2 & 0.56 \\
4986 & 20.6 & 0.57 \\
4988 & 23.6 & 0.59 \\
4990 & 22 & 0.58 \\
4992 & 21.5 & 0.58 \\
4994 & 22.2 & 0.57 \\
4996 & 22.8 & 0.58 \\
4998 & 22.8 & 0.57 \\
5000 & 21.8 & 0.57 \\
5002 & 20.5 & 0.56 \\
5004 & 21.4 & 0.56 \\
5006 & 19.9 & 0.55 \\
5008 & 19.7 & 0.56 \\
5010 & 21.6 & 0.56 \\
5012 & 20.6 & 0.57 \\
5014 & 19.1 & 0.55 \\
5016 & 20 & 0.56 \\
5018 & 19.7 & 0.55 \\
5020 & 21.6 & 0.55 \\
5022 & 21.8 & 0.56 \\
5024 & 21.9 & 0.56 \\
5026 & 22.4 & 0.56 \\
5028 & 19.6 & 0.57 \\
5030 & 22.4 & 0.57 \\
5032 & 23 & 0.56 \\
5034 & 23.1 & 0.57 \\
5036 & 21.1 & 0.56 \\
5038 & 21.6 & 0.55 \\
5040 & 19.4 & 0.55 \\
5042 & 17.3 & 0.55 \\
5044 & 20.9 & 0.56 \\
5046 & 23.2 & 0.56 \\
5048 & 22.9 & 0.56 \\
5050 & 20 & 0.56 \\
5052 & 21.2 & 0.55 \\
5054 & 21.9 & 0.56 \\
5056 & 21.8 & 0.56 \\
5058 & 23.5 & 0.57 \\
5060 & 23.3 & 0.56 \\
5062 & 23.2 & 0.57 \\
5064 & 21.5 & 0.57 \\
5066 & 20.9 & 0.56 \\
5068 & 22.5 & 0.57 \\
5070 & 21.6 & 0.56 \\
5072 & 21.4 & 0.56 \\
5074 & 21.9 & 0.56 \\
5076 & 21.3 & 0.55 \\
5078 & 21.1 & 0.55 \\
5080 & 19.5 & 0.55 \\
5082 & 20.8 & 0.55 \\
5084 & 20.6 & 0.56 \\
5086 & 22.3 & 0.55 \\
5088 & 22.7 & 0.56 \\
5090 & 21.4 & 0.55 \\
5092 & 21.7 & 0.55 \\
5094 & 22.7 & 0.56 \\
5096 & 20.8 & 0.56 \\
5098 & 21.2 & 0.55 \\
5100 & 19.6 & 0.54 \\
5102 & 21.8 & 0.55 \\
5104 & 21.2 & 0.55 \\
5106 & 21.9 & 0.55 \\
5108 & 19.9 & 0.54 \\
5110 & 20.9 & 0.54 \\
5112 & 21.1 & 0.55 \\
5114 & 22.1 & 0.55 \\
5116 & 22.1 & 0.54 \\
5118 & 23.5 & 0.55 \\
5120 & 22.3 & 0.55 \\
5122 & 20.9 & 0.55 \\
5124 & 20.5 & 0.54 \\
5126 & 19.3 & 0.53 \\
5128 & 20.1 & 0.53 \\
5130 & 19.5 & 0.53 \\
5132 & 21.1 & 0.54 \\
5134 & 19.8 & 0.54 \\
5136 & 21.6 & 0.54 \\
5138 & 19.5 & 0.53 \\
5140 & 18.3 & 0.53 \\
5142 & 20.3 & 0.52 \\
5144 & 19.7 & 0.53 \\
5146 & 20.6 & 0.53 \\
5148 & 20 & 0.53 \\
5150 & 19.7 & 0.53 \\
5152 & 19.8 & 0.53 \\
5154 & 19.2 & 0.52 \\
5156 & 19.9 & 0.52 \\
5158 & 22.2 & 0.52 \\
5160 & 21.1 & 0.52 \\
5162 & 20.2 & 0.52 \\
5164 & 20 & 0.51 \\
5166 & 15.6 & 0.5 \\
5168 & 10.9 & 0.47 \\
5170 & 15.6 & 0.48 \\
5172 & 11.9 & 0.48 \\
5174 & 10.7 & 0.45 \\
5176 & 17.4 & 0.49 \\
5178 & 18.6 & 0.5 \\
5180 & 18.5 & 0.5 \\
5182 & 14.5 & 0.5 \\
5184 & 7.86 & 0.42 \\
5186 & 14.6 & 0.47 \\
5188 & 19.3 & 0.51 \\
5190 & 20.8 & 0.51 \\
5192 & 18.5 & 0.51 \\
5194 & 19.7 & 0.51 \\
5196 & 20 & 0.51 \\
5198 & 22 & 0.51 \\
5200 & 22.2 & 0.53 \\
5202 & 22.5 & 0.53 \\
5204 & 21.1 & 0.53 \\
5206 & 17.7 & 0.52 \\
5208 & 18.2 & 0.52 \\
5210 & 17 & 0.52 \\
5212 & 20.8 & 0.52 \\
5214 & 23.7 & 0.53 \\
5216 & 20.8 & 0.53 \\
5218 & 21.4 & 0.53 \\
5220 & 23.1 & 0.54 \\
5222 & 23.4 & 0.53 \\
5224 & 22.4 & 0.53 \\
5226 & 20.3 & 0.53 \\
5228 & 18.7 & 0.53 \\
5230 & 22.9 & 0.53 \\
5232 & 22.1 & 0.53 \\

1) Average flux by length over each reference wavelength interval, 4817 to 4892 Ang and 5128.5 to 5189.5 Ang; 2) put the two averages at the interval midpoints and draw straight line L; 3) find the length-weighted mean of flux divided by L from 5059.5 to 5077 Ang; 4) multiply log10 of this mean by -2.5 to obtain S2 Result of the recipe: -0.15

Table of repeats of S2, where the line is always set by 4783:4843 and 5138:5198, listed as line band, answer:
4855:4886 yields 0.06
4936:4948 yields -0.08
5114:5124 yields -0.19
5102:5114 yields -0.13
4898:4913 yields -0.06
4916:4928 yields 0.02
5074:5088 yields -0.11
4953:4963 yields -0.04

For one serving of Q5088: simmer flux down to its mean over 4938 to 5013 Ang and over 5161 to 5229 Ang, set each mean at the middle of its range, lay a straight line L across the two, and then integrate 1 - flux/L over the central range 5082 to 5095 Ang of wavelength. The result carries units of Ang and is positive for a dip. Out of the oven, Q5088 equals -1.02 Ang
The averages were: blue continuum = 22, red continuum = 18.5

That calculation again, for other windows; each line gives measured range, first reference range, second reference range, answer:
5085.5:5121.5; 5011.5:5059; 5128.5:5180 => -3.5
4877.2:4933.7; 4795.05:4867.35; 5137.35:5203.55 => -1.5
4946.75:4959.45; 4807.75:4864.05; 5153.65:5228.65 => -0.4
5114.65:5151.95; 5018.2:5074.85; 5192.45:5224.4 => 1.4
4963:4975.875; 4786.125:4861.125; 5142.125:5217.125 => -1.3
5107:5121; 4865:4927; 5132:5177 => -2.0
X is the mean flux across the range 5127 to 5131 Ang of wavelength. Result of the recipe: 19.8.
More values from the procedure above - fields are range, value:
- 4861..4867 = 18.9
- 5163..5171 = 15.5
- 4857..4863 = 19.1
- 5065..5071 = 21.7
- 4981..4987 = 19.7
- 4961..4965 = 24.3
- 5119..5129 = 20.6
